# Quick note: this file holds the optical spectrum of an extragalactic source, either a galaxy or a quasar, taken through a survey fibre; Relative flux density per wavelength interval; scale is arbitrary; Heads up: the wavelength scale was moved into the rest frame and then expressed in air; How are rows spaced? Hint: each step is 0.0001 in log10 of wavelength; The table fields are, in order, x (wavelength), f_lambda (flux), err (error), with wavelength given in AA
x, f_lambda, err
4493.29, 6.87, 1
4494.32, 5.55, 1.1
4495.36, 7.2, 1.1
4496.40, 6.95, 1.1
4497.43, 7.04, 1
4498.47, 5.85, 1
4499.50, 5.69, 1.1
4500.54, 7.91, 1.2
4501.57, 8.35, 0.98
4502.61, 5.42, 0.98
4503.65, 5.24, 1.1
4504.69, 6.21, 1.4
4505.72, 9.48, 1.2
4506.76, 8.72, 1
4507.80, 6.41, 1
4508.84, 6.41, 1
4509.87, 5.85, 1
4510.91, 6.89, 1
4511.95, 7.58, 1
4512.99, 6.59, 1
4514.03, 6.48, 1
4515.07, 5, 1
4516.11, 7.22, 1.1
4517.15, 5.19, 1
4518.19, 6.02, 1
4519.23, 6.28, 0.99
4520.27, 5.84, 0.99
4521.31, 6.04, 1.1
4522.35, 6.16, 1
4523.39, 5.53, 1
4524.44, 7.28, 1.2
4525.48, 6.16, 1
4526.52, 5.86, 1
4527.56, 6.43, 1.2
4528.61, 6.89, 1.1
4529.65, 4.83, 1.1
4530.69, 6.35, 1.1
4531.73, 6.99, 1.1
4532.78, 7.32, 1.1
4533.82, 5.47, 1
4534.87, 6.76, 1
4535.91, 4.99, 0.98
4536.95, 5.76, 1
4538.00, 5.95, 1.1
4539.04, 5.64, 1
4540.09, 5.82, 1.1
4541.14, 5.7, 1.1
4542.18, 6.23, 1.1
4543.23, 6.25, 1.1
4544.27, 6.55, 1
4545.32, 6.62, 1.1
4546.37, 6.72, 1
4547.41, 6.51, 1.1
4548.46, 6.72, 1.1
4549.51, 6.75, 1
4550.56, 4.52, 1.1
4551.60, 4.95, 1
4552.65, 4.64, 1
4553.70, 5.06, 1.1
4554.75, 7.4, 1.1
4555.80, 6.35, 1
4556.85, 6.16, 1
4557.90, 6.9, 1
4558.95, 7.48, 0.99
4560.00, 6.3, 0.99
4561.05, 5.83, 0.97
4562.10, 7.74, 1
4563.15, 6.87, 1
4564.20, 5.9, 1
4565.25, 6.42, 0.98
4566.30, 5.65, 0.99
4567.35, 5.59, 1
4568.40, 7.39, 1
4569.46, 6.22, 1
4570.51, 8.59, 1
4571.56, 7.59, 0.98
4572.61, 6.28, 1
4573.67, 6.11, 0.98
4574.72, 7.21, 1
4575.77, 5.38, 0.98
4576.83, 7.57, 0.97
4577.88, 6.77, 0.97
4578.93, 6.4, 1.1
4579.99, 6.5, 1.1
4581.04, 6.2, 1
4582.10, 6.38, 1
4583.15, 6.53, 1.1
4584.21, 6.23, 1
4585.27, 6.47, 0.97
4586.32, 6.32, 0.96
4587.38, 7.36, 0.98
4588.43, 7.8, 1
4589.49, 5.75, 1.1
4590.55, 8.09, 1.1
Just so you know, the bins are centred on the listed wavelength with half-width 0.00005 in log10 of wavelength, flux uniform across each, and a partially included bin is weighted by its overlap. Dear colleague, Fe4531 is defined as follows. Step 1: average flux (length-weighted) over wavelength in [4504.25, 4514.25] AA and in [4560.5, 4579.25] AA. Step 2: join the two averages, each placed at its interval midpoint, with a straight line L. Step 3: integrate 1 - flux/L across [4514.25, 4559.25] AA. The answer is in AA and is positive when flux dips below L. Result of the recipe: 5.0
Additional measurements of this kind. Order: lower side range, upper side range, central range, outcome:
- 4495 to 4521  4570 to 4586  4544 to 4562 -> 1.1 AA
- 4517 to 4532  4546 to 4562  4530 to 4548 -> -0.1 AA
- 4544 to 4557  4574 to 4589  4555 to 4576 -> -0.9 AA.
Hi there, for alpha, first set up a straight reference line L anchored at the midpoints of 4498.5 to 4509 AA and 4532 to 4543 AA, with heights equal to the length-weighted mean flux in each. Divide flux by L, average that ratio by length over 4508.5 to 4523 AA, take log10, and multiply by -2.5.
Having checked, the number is 0.06 mag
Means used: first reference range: 6.95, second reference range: 5.99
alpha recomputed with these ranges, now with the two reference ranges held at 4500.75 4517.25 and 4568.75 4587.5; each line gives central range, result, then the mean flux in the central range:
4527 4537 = 0.09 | 6.2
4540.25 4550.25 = 0.05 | 6.38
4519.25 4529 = 0.08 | 6.23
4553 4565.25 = 0.03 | 6.51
